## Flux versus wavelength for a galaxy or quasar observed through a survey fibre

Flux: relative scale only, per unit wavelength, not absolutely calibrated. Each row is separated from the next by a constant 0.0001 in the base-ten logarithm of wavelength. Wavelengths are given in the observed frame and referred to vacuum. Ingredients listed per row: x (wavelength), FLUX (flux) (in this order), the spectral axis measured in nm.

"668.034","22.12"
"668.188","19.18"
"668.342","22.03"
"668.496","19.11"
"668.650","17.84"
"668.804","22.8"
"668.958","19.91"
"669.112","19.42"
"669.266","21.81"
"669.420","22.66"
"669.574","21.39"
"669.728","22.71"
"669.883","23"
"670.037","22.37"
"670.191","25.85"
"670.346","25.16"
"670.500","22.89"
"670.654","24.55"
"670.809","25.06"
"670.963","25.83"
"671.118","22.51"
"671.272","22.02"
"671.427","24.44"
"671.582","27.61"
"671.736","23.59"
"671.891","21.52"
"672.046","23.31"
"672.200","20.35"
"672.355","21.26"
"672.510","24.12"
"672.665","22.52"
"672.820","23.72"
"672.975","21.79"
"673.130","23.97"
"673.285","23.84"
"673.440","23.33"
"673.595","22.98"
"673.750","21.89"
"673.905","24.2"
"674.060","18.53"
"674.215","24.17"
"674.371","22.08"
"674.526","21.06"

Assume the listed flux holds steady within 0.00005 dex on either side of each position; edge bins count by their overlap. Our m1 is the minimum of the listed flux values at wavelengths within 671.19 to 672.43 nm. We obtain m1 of 20.35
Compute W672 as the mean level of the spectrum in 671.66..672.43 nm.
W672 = 22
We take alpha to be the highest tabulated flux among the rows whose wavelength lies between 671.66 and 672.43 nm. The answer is 23.59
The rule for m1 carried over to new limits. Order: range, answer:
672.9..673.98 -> 21.79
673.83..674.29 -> 18.53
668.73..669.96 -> 19.42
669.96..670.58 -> 22.37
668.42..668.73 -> 17.84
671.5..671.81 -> 23.59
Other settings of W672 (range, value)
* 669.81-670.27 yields 23.7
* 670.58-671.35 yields 24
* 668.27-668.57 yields 20.6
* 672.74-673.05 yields 22.7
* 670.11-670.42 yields 25.4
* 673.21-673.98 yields 23.3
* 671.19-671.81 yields 24.4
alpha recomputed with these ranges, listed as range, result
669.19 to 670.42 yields 25.85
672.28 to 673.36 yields 24.12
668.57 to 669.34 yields 22.8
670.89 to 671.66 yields 27.61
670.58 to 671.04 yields 25.83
